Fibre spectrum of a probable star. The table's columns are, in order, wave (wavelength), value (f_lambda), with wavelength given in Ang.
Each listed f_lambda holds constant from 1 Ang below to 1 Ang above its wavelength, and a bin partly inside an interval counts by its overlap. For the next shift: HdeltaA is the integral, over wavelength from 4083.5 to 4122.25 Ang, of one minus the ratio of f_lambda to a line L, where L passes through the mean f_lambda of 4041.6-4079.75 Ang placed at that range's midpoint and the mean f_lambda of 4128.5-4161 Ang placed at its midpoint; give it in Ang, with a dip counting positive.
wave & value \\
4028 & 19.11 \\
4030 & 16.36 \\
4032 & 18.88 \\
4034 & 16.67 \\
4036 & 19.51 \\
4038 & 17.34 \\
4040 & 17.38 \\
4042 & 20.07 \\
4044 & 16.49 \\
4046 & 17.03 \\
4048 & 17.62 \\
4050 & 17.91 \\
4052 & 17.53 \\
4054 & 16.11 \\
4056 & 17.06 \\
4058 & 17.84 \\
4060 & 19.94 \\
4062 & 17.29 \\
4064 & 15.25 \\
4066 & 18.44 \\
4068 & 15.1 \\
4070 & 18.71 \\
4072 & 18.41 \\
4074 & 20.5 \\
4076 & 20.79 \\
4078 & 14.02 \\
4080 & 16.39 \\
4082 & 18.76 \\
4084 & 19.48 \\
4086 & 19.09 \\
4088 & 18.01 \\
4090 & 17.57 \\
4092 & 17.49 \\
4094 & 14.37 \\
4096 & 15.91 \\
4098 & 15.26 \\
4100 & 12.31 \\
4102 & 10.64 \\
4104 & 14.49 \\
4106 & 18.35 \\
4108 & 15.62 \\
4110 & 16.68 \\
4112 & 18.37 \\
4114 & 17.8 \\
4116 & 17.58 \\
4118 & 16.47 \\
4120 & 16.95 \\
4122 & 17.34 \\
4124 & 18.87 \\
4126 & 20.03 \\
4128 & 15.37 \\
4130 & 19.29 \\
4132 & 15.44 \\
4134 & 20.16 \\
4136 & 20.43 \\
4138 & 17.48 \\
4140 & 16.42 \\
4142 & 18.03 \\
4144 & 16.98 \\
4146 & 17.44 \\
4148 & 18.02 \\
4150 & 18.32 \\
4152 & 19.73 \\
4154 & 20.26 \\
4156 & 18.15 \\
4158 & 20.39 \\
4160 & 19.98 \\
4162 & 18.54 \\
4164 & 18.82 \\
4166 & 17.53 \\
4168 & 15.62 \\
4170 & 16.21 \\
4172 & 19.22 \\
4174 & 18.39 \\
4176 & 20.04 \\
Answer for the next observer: 3.48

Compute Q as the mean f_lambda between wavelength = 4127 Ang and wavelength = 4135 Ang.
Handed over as 17.6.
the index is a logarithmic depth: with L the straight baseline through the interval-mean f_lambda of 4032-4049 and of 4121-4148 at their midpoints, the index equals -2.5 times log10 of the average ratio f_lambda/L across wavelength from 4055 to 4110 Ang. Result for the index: 0.060 mag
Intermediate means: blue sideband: 17.8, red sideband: 17.9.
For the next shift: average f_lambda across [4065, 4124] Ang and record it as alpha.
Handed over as 17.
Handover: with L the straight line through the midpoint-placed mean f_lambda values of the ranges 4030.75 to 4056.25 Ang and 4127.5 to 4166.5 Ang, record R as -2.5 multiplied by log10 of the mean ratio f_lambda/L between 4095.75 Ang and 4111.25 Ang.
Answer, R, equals 0.21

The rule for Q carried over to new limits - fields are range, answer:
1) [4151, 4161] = 19.7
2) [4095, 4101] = 14.5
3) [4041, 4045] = 18.3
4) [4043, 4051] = 17.3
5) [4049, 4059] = 17.3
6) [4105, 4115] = 17.4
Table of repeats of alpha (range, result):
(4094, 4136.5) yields 16.7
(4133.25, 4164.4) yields 18.7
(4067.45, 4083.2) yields 17.9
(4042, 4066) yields 17.4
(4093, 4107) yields 14.5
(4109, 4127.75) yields 17.7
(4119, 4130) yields 17.9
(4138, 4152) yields 17.7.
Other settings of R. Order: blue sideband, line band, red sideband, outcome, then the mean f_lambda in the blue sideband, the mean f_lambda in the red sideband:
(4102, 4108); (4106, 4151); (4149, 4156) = -0.030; 15.3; 19.3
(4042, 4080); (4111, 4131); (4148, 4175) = 0.021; 17.6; 18.5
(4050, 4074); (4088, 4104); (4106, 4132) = 0.170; 17.6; 17.5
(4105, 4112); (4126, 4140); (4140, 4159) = -0.008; 17.1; 18.5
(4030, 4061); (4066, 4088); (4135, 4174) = -0.012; 17.8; 18.3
